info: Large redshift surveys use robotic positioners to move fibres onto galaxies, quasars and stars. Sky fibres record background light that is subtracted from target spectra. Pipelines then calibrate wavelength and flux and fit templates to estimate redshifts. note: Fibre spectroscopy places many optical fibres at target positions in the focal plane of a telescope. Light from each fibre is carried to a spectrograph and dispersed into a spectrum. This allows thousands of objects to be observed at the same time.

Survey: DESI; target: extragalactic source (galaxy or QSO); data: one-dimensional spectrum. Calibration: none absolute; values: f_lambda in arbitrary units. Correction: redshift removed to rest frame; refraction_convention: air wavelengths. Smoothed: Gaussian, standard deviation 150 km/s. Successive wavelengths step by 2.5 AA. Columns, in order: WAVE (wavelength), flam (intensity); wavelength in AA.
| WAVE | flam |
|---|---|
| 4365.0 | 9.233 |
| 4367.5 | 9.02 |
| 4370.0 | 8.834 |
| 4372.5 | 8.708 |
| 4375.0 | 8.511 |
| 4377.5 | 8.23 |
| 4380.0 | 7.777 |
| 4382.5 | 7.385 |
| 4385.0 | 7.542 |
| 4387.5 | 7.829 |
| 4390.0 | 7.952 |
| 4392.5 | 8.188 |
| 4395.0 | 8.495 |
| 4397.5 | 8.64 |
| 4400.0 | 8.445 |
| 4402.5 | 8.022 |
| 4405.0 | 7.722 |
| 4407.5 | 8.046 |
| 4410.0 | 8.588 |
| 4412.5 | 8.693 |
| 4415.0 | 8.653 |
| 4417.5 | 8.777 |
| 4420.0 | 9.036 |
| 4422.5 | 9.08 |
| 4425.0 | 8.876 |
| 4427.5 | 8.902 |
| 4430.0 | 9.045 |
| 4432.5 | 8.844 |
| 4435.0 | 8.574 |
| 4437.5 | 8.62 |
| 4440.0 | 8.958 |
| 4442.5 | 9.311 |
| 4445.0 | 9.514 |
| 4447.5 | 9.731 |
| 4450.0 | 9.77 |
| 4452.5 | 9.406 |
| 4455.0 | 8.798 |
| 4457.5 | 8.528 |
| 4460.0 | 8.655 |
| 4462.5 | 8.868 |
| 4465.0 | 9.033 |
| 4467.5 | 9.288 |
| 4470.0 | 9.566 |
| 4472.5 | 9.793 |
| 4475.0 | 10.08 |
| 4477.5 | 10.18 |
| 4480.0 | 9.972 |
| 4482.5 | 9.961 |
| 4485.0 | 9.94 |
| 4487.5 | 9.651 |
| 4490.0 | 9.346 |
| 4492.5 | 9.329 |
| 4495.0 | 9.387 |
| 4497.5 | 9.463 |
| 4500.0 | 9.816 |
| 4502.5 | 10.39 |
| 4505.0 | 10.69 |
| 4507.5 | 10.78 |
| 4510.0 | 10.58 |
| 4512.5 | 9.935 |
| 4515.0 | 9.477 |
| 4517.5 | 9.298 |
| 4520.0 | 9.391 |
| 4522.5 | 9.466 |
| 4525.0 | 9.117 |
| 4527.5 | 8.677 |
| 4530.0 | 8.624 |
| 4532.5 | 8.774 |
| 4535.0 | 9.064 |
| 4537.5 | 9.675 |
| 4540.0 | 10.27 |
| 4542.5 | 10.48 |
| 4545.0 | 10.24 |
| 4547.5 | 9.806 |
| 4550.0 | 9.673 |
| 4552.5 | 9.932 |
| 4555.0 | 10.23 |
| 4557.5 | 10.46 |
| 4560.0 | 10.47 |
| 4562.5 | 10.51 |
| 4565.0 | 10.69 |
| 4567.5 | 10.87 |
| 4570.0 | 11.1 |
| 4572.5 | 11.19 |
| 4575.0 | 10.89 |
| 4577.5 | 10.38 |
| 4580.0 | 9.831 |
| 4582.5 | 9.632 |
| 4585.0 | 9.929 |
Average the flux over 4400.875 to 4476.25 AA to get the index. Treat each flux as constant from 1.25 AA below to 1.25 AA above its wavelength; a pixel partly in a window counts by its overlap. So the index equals 8.96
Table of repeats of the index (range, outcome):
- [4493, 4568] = 9.86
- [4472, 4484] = 10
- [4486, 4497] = 9.44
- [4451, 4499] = 9.44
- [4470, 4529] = 9.76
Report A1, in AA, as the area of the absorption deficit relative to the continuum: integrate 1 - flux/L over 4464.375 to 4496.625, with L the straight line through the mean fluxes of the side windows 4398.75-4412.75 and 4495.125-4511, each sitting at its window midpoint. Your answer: 0.3 AA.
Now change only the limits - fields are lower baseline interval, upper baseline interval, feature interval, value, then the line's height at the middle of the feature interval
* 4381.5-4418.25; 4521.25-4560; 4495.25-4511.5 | -1.67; 9.27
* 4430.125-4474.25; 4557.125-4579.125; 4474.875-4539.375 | 1.46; 9.89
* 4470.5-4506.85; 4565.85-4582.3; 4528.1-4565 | 1.83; 10.4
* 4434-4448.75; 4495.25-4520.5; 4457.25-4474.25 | 0.49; 9.44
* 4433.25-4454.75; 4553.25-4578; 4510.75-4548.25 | 2.72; 10.2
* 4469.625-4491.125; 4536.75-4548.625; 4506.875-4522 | 0.21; 9.99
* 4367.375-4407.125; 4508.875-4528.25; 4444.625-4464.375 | -0.63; 8.86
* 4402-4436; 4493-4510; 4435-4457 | -0.19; 9.12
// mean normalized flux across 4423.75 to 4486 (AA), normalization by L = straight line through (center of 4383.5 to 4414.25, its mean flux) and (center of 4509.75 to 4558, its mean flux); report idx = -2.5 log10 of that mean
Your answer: -0.060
